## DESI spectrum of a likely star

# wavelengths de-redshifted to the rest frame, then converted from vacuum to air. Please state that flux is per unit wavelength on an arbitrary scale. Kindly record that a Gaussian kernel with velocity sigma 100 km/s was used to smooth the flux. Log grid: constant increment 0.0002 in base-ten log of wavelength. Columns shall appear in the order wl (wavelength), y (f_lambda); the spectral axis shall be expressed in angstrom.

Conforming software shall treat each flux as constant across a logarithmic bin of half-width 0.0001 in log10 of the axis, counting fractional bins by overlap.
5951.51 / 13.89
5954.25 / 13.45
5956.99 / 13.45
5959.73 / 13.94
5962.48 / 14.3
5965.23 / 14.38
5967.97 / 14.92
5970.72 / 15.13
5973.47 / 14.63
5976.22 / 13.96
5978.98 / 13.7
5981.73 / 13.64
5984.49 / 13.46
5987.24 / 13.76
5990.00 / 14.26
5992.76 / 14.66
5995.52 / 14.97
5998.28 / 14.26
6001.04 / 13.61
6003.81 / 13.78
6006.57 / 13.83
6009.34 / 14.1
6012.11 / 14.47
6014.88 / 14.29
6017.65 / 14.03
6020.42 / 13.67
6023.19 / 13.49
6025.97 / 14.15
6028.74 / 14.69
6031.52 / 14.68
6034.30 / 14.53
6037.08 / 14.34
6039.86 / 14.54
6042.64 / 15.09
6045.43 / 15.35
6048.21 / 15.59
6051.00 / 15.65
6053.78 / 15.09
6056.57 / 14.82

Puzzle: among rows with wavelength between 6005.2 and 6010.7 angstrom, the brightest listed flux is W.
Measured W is 14.1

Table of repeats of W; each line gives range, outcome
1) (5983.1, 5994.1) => 14.66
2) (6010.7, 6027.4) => 14.47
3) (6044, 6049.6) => 15.59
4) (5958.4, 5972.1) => 15.13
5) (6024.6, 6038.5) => 14.69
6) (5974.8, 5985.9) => 13.96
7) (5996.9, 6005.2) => 14.26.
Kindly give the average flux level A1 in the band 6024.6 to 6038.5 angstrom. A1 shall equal 14.5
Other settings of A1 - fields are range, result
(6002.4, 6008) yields 13.8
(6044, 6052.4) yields 15.5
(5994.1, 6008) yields 14.1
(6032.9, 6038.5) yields 14.4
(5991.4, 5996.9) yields 14.8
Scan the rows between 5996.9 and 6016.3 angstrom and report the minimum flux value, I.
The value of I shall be 13.61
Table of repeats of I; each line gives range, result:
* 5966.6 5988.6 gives 13.46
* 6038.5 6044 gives 14.54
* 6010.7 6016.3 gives 14.29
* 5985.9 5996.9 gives 13.76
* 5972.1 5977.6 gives 13.96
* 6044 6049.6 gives 15.35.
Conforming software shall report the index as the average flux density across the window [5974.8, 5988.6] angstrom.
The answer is 13.7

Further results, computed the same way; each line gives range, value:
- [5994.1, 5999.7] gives 14.6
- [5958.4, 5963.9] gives 14.1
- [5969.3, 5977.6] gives 14.6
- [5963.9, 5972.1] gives 14.8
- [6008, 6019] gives 14.2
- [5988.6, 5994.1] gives 14.4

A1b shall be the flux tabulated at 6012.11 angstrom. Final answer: 14.47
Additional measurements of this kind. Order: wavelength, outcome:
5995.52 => 14.97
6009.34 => 14.1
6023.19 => 13.49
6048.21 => 15.59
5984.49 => 13.46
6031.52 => 14.68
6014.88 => 14.29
